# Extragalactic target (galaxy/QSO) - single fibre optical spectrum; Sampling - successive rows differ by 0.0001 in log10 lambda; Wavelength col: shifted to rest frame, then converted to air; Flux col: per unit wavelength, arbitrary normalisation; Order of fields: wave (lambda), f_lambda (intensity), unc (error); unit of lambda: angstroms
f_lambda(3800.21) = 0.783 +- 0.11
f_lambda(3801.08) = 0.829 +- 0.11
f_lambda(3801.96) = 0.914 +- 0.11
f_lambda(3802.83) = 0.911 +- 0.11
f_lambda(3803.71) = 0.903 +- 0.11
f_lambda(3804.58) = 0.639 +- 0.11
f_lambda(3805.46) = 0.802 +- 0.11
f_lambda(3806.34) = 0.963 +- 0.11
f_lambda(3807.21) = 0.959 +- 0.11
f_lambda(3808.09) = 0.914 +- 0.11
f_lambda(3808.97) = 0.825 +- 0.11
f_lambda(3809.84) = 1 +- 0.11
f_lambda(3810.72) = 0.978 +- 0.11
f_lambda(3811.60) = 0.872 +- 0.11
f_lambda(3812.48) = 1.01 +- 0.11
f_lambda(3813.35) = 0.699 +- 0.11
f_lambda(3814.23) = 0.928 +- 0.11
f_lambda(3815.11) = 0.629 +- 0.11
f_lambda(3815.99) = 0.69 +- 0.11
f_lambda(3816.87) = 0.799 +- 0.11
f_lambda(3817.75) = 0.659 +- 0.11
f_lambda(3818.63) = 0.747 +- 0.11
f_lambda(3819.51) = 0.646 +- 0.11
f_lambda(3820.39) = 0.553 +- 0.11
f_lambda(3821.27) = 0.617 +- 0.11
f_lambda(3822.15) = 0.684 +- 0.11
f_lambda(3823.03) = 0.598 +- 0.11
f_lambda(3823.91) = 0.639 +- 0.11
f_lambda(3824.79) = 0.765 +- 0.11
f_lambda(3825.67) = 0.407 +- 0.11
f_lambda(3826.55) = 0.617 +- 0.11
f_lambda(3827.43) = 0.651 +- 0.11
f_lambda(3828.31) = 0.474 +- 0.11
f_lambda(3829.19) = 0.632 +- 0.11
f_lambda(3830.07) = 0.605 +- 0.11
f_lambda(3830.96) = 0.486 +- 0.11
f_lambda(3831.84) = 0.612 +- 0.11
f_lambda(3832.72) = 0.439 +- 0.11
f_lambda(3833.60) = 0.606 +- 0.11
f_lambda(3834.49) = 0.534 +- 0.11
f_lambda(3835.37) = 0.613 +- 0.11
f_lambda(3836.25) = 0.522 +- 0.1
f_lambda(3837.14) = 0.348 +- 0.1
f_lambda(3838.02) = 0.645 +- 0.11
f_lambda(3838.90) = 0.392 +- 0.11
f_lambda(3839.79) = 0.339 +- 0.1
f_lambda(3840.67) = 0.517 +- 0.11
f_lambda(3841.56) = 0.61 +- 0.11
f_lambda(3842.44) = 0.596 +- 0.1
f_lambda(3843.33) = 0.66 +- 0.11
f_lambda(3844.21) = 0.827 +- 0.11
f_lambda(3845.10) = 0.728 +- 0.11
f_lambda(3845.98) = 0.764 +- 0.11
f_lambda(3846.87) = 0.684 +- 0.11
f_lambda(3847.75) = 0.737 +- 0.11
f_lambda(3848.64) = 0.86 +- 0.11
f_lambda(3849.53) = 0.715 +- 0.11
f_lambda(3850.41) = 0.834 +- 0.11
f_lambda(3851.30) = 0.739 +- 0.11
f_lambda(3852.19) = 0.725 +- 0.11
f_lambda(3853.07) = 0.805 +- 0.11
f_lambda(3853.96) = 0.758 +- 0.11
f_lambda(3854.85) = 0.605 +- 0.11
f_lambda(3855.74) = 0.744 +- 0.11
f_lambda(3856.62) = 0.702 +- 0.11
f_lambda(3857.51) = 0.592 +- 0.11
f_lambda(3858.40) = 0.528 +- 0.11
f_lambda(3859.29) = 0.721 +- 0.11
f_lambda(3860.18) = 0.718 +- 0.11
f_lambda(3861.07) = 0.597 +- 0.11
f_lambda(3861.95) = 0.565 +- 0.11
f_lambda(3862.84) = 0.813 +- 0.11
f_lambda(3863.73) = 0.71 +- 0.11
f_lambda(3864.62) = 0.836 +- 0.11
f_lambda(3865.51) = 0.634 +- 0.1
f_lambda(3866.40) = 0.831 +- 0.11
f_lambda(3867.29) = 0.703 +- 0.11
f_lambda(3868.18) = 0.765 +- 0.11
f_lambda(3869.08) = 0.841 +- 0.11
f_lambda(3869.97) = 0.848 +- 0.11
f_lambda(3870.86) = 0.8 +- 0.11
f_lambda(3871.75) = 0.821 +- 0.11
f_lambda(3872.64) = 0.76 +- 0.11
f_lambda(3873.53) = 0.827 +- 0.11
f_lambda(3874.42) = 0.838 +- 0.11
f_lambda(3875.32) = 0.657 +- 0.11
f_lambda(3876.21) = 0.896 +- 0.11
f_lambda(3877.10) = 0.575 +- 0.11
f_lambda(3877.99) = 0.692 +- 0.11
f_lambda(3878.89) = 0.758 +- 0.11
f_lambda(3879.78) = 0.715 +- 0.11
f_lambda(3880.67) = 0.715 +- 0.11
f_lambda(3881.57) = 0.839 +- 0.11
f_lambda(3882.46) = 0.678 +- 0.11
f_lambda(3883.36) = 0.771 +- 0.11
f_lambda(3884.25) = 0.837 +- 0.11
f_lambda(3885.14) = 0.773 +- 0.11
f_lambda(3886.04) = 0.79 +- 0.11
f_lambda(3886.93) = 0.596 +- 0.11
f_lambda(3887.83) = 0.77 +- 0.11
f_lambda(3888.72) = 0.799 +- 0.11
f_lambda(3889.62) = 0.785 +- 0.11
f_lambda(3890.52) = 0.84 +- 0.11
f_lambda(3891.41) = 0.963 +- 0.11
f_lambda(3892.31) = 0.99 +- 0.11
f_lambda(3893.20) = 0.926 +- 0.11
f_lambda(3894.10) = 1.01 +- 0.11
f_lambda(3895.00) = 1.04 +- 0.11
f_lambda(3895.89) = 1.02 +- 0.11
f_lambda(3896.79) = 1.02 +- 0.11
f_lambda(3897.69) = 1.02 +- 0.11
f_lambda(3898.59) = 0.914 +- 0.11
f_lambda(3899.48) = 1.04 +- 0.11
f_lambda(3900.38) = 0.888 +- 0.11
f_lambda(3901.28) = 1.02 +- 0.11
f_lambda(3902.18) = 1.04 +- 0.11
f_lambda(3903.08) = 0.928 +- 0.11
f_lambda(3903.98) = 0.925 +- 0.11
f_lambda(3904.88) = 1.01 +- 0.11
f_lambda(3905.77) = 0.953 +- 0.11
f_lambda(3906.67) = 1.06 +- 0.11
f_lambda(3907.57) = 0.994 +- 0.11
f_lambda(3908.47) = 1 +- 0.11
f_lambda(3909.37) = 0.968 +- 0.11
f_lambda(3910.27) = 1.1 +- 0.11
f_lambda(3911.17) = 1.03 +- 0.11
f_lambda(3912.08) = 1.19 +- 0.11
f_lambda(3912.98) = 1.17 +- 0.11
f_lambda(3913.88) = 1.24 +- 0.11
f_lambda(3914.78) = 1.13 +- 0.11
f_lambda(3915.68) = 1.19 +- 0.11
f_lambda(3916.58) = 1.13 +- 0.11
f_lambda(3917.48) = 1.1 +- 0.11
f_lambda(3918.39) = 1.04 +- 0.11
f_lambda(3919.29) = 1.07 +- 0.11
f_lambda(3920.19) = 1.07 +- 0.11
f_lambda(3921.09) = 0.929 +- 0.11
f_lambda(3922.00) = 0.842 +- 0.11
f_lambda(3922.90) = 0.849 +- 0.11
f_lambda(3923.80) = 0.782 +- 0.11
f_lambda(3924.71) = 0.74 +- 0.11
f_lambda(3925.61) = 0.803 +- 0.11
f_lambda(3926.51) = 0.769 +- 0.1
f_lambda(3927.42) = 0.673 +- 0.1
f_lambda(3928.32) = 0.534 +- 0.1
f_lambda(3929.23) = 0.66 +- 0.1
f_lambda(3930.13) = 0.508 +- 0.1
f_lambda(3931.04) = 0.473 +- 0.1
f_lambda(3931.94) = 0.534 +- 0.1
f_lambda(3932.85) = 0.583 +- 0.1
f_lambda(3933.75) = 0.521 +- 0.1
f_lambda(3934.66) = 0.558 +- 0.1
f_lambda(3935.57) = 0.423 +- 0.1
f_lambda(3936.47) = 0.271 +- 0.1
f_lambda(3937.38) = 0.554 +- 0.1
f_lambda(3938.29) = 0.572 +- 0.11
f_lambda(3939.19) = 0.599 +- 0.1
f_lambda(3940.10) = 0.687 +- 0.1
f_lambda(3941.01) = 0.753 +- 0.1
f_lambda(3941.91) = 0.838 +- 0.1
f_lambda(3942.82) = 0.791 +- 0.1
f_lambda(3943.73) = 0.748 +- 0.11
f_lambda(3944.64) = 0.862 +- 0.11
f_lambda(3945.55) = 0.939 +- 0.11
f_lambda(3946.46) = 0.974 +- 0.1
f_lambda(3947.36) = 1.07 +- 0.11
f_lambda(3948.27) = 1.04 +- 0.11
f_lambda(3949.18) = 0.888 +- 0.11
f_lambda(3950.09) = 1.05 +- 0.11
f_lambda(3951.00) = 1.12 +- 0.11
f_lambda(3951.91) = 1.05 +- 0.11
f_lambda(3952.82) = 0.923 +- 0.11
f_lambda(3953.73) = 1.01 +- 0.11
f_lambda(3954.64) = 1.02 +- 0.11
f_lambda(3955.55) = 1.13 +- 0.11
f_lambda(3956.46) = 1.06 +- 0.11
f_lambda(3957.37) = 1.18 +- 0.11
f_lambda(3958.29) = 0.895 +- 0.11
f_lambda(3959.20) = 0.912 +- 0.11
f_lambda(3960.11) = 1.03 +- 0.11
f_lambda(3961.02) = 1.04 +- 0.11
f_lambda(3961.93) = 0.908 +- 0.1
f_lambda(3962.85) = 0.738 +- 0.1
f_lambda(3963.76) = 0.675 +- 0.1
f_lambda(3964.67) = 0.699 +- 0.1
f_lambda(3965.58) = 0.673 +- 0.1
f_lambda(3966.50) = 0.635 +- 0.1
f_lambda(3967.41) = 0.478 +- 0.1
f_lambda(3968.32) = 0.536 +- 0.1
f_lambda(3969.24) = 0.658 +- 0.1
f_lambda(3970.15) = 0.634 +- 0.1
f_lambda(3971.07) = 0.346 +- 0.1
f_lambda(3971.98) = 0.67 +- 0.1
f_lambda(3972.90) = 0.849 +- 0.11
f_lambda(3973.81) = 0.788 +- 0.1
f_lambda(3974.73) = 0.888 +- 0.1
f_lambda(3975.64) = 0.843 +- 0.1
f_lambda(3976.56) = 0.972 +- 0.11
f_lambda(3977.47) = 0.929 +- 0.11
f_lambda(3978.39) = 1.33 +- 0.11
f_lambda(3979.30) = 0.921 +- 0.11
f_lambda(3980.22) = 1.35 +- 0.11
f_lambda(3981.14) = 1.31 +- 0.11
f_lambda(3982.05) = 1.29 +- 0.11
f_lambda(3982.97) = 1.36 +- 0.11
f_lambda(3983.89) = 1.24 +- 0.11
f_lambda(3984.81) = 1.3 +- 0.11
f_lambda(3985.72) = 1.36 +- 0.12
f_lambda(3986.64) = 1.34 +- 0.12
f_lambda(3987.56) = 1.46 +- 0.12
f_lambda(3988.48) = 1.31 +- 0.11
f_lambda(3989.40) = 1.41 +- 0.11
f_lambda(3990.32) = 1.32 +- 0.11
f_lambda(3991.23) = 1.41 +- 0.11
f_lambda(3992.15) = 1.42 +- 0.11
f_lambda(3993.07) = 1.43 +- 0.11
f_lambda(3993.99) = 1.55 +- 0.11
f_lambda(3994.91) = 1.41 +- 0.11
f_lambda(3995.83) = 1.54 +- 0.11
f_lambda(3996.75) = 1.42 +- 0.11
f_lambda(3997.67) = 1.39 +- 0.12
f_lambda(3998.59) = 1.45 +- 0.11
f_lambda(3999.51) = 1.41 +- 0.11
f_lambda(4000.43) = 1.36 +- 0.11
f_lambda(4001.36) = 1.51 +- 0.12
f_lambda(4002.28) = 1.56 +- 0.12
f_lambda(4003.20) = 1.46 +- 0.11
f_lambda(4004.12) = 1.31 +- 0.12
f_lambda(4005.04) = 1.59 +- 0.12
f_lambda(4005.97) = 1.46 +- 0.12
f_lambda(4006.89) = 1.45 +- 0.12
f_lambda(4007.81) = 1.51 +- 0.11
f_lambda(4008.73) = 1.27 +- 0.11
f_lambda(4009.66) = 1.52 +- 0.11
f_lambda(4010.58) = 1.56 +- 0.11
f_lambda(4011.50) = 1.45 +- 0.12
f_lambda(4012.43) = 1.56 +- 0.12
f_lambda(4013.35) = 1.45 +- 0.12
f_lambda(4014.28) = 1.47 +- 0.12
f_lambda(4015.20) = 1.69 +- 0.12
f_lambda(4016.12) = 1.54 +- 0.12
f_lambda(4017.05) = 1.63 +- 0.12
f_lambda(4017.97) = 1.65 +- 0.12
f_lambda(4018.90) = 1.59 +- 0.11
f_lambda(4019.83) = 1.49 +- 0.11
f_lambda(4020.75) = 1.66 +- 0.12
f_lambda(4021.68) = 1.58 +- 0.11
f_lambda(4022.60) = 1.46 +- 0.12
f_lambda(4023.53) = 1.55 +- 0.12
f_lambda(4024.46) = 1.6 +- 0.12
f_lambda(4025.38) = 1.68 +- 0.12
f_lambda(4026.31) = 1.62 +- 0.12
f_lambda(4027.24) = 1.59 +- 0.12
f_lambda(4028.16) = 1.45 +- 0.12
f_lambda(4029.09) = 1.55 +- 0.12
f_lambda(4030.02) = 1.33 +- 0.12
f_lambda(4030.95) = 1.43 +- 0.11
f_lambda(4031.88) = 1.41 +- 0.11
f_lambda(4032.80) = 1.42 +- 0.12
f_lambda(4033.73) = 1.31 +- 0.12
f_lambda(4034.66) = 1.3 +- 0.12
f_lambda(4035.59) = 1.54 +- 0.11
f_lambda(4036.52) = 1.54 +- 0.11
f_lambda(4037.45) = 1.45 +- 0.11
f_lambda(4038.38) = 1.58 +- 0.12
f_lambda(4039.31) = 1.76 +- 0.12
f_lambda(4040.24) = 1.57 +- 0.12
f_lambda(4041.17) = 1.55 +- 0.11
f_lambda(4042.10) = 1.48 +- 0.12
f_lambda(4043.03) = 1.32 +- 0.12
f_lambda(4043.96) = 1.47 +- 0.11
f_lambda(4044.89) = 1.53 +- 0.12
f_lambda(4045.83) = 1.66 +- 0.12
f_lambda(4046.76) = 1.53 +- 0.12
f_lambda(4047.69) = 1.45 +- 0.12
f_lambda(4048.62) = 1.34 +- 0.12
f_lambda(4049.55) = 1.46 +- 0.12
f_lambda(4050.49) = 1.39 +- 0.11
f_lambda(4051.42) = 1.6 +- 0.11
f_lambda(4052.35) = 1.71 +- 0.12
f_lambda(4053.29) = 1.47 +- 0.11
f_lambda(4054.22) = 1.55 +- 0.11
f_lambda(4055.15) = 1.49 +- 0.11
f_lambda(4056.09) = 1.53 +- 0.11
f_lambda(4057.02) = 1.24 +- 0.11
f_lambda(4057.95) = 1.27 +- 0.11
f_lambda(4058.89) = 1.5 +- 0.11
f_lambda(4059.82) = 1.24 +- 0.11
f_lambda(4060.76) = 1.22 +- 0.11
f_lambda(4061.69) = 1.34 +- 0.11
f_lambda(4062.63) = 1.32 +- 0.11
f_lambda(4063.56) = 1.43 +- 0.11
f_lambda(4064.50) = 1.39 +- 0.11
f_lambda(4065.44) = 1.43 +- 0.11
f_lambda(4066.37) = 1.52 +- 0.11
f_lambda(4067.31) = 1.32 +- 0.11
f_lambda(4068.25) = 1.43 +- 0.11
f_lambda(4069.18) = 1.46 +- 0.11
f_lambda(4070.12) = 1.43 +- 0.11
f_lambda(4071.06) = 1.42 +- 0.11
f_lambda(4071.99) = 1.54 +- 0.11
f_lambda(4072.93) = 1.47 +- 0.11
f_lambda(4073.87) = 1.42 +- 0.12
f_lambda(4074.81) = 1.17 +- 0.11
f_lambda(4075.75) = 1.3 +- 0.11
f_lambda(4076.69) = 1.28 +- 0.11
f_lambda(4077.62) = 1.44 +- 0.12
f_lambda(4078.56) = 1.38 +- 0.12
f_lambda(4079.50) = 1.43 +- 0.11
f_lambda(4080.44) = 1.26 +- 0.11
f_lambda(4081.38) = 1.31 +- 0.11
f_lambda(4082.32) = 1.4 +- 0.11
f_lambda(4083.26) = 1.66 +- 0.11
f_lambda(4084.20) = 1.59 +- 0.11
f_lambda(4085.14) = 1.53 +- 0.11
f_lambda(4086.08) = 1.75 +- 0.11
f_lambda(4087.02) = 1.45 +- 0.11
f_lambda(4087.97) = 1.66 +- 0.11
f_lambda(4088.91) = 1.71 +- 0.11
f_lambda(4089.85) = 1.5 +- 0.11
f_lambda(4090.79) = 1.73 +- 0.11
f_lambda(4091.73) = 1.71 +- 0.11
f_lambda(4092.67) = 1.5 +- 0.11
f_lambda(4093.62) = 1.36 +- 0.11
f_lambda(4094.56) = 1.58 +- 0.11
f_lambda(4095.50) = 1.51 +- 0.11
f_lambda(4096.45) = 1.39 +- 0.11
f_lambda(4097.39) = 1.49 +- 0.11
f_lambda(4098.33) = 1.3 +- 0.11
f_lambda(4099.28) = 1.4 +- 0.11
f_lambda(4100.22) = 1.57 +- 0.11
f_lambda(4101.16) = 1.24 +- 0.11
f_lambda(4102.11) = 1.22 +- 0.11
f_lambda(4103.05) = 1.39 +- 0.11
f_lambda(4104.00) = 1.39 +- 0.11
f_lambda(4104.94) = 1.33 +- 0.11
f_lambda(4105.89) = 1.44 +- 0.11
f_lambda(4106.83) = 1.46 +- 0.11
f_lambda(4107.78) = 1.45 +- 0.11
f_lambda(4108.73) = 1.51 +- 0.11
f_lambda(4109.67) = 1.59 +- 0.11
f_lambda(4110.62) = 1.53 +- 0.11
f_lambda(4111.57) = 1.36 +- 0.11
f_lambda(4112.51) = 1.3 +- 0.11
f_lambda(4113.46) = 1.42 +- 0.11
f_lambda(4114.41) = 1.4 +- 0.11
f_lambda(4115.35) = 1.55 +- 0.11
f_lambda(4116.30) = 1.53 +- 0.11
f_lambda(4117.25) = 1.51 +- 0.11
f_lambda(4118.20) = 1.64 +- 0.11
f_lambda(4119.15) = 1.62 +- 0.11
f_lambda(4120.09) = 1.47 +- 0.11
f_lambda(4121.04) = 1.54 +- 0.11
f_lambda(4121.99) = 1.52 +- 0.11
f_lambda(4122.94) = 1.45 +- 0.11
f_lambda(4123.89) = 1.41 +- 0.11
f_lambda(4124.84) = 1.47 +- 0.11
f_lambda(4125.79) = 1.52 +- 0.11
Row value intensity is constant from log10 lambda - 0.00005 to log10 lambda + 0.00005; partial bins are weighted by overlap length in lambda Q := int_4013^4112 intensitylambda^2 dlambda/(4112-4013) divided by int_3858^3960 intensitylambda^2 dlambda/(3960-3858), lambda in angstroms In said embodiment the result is 1.9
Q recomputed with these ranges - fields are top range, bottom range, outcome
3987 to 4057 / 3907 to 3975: 1.86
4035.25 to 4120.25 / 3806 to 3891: 2.32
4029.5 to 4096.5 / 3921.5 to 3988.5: 1.79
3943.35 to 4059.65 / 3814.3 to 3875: 2.09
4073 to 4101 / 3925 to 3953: 2.16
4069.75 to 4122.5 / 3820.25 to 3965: 2.04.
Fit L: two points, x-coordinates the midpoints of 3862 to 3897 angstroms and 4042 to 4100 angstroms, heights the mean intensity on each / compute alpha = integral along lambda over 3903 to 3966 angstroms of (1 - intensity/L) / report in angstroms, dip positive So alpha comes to 7.0 angstroms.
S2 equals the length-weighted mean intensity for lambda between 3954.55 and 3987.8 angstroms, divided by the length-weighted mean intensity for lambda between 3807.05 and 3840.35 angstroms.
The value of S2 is 1.45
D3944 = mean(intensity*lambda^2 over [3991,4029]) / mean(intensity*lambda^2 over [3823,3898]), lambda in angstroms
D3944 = 2.27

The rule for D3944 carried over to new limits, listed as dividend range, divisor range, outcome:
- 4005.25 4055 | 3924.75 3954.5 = 2.12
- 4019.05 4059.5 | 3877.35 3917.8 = 1.71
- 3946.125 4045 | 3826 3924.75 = 1.69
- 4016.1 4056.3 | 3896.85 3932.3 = 1.73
